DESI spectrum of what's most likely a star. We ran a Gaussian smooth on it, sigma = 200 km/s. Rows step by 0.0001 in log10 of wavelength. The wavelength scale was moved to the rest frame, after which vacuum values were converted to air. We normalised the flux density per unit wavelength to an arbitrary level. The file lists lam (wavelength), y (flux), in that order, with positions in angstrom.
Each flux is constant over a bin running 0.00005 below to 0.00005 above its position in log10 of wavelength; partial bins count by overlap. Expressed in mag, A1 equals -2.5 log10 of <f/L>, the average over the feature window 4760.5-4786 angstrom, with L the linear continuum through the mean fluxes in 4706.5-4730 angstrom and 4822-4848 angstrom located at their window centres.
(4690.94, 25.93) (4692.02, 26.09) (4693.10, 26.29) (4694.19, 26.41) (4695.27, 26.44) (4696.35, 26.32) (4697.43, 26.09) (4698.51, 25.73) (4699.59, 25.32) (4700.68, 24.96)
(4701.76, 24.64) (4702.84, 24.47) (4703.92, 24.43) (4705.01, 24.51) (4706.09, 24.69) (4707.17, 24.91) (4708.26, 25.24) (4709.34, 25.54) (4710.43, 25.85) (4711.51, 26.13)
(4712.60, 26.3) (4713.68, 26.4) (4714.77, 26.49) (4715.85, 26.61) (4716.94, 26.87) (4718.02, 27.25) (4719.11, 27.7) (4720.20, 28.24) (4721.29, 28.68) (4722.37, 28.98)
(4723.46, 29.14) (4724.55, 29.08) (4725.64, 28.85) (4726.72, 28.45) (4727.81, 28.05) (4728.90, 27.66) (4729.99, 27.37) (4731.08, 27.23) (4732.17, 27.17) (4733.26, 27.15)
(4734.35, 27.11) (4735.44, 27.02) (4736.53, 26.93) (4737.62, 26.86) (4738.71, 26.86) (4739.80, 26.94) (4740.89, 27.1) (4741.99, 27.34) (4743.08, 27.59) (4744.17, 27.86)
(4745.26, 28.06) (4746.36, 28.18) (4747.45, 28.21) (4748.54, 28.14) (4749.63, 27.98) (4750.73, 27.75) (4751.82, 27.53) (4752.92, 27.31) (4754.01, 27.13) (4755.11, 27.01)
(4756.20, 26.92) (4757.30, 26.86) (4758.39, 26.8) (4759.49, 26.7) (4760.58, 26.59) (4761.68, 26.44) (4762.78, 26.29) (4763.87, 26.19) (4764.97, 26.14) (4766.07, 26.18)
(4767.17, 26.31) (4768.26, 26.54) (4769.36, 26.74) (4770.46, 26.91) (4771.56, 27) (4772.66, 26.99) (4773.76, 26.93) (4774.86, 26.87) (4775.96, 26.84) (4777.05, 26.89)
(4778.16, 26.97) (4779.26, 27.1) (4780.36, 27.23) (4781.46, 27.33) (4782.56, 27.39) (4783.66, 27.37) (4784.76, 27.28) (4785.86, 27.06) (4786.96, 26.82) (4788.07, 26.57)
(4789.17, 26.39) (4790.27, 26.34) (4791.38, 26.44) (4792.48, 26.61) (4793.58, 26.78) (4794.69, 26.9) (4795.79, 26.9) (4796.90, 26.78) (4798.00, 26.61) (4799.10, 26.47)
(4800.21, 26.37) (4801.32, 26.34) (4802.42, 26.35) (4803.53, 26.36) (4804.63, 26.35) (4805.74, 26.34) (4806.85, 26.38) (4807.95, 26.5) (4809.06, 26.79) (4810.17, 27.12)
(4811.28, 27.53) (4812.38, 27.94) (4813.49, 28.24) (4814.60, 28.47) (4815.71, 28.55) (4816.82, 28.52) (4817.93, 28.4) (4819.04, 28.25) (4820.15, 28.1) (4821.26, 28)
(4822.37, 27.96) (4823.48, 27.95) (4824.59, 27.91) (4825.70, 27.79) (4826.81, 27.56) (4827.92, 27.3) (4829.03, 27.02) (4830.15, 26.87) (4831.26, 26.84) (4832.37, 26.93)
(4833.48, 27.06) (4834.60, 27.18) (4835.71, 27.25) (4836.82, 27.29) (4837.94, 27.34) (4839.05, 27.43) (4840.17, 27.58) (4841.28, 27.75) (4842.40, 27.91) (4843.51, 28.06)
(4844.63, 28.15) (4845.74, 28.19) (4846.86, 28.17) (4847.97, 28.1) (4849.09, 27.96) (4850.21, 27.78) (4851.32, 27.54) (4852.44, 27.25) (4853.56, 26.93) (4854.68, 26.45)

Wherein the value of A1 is 0.02 mag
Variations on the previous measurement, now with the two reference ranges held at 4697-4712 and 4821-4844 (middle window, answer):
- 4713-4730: -0.10 mag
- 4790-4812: 0.01 mag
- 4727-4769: -0.05 mag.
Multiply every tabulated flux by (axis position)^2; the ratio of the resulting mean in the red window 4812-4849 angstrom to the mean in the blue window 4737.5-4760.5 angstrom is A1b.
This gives 1.05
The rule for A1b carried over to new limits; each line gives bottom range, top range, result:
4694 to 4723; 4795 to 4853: 1.10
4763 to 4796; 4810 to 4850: 1.06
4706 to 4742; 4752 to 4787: 1.01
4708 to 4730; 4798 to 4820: 1.03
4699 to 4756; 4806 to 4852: 1.07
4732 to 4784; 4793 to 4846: 1.04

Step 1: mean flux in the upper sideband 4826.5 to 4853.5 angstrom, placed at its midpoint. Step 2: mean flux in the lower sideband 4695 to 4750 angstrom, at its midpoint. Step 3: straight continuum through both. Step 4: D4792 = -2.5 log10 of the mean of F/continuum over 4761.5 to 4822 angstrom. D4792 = 0.01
